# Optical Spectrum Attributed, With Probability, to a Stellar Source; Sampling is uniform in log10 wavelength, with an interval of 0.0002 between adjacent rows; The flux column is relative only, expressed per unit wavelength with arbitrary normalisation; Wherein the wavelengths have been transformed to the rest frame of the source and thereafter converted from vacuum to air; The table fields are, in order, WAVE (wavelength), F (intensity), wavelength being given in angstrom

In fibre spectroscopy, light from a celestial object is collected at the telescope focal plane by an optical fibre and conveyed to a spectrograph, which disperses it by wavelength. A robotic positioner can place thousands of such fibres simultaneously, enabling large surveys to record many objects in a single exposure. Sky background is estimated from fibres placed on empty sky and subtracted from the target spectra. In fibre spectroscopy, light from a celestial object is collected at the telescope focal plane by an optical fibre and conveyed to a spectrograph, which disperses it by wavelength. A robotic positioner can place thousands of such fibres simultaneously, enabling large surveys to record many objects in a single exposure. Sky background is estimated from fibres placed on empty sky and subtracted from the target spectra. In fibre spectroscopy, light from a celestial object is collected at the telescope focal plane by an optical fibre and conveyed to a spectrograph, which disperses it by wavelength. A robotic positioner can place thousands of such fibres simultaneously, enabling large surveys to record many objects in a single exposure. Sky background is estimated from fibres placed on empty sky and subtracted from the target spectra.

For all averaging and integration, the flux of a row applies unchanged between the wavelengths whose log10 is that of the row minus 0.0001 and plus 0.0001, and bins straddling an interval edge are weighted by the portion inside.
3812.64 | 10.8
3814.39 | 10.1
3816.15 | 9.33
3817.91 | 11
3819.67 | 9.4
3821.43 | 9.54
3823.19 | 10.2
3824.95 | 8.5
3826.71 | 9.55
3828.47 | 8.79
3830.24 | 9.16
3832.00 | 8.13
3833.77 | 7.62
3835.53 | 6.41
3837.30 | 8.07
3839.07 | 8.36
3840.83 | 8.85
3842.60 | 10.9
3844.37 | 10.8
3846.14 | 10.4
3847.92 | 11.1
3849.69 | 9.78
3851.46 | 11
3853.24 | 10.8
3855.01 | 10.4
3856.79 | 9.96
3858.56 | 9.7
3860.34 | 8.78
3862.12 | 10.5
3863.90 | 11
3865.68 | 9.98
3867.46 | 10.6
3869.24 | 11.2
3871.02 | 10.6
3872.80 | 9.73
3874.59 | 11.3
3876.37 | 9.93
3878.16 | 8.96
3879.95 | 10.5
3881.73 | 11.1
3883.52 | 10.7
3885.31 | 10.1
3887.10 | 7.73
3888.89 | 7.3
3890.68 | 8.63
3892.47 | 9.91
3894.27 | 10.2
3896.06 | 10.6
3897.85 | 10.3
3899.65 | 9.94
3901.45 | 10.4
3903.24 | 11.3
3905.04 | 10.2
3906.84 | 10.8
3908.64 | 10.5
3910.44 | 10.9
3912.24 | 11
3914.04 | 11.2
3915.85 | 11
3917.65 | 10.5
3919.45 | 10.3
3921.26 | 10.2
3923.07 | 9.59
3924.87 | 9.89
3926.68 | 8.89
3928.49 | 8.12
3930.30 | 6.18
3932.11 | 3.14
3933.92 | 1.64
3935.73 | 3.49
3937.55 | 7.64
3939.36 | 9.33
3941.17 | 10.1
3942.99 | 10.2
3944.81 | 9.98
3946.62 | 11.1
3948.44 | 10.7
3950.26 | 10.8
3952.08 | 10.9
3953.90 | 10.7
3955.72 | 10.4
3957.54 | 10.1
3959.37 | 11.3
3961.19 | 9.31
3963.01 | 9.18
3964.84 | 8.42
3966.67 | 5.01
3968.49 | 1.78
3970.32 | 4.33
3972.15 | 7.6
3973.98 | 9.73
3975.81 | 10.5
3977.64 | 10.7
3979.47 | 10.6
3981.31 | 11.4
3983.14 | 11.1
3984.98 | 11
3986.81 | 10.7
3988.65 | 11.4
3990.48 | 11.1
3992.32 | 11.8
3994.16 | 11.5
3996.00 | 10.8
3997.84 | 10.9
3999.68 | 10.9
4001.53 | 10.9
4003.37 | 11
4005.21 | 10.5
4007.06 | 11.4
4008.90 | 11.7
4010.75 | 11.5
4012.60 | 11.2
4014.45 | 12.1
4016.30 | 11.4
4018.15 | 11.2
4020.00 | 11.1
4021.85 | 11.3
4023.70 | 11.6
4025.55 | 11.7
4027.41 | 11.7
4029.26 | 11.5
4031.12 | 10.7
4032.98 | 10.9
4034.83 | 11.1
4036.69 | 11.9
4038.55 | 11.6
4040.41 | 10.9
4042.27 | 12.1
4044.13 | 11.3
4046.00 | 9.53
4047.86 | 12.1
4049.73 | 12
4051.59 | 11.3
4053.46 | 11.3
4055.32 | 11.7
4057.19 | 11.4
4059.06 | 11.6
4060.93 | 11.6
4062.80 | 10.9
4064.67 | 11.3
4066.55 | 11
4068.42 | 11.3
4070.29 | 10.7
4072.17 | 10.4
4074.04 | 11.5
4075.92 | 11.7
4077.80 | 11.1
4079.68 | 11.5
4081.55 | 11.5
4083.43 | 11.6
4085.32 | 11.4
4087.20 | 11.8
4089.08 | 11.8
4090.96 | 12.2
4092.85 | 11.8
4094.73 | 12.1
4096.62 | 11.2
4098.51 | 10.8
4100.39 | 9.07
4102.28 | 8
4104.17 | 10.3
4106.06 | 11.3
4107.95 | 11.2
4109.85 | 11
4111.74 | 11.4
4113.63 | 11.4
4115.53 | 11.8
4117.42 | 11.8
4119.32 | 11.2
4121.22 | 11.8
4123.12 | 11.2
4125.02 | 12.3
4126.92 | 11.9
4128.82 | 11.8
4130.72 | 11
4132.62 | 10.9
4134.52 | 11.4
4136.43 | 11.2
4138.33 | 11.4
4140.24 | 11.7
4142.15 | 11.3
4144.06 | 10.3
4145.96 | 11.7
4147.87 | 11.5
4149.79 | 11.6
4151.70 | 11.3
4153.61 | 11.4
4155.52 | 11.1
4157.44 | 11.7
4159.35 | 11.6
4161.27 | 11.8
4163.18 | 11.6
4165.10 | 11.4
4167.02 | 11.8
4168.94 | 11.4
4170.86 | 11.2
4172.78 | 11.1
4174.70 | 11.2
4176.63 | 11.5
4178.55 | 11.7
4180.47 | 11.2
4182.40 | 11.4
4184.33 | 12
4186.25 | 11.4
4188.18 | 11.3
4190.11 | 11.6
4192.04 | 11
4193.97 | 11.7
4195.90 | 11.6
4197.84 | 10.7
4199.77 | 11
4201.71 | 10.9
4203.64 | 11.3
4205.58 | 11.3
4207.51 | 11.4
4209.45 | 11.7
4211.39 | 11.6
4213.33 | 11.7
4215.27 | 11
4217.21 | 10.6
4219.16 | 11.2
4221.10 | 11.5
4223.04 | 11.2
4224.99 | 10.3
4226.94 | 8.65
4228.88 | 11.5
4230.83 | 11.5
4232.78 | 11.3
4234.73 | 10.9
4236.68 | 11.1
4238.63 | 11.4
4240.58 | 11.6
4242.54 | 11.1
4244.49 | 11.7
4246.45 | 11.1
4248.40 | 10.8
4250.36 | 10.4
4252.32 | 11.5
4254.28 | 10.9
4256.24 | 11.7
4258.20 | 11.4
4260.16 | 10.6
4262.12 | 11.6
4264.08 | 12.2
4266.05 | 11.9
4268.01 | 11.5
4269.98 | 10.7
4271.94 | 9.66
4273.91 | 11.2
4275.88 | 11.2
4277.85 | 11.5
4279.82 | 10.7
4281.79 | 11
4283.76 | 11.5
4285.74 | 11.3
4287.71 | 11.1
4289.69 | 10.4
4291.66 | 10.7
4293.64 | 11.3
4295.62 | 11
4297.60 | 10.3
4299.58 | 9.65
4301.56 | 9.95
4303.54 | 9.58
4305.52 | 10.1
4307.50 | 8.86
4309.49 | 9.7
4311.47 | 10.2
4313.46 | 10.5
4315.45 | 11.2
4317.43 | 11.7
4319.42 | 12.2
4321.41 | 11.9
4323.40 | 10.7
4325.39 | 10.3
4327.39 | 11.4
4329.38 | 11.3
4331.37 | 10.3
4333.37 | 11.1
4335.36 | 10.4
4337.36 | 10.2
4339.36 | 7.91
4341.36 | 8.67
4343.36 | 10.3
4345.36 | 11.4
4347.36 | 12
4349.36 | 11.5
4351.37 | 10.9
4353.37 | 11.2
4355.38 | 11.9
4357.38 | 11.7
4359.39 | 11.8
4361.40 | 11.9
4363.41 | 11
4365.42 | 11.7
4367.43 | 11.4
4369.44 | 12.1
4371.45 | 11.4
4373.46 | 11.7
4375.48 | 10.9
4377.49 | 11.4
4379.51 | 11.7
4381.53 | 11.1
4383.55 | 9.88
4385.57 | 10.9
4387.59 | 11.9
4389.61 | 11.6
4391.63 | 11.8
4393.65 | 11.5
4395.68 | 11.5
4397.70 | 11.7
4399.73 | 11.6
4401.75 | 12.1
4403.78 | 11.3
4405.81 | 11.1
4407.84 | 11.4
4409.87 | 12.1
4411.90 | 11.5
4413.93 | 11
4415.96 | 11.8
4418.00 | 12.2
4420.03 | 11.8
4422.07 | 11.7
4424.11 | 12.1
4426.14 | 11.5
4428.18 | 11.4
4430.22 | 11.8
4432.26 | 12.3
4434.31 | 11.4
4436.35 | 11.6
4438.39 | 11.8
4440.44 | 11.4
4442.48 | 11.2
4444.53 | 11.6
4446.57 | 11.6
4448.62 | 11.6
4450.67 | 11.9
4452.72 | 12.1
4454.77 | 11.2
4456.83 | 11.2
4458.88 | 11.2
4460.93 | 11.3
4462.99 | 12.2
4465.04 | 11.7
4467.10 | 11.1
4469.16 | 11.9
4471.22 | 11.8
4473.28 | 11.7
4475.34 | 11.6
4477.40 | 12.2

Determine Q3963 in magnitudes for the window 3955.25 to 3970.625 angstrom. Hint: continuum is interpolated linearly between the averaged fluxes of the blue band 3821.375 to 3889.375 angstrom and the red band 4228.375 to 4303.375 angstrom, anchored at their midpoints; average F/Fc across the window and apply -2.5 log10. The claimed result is 0.27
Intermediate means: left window 9.71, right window 11.1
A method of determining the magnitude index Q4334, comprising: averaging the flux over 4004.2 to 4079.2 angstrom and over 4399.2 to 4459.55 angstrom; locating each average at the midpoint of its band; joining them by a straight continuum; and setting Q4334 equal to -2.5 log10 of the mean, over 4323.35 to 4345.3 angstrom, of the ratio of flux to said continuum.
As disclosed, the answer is 0.128 mag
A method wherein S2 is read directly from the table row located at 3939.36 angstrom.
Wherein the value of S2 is 9.33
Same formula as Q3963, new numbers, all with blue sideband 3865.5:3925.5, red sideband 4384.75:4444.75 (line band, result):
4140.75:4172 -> -0.05 mag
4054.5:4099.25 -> -0.07 mag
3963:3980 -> 0.34 mag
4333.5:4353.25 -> 0.10 mag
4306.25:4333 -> 0.06 mag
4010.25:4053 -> -0.08 mag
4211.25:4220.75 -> -0.01 mag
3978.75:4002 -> -0.06 mag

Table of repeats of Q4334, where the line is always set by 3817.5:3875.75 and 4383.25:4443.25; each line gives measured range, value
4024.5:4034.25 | -0.10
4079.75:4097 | -0.12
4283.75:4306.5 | 0.07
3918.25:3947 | 0.23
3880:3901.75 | 0.02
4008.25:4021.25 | -0.11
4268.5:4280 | 0.03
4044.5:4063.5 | -0.09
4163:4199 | -0.06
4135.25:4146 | -0.05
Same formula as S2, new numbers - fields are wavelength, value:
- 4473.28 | 11.7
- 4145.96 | 11.7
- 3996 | 10.8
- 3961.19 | 9.31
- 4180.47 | 11.2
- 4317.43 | 11.7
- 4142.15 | 11.3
